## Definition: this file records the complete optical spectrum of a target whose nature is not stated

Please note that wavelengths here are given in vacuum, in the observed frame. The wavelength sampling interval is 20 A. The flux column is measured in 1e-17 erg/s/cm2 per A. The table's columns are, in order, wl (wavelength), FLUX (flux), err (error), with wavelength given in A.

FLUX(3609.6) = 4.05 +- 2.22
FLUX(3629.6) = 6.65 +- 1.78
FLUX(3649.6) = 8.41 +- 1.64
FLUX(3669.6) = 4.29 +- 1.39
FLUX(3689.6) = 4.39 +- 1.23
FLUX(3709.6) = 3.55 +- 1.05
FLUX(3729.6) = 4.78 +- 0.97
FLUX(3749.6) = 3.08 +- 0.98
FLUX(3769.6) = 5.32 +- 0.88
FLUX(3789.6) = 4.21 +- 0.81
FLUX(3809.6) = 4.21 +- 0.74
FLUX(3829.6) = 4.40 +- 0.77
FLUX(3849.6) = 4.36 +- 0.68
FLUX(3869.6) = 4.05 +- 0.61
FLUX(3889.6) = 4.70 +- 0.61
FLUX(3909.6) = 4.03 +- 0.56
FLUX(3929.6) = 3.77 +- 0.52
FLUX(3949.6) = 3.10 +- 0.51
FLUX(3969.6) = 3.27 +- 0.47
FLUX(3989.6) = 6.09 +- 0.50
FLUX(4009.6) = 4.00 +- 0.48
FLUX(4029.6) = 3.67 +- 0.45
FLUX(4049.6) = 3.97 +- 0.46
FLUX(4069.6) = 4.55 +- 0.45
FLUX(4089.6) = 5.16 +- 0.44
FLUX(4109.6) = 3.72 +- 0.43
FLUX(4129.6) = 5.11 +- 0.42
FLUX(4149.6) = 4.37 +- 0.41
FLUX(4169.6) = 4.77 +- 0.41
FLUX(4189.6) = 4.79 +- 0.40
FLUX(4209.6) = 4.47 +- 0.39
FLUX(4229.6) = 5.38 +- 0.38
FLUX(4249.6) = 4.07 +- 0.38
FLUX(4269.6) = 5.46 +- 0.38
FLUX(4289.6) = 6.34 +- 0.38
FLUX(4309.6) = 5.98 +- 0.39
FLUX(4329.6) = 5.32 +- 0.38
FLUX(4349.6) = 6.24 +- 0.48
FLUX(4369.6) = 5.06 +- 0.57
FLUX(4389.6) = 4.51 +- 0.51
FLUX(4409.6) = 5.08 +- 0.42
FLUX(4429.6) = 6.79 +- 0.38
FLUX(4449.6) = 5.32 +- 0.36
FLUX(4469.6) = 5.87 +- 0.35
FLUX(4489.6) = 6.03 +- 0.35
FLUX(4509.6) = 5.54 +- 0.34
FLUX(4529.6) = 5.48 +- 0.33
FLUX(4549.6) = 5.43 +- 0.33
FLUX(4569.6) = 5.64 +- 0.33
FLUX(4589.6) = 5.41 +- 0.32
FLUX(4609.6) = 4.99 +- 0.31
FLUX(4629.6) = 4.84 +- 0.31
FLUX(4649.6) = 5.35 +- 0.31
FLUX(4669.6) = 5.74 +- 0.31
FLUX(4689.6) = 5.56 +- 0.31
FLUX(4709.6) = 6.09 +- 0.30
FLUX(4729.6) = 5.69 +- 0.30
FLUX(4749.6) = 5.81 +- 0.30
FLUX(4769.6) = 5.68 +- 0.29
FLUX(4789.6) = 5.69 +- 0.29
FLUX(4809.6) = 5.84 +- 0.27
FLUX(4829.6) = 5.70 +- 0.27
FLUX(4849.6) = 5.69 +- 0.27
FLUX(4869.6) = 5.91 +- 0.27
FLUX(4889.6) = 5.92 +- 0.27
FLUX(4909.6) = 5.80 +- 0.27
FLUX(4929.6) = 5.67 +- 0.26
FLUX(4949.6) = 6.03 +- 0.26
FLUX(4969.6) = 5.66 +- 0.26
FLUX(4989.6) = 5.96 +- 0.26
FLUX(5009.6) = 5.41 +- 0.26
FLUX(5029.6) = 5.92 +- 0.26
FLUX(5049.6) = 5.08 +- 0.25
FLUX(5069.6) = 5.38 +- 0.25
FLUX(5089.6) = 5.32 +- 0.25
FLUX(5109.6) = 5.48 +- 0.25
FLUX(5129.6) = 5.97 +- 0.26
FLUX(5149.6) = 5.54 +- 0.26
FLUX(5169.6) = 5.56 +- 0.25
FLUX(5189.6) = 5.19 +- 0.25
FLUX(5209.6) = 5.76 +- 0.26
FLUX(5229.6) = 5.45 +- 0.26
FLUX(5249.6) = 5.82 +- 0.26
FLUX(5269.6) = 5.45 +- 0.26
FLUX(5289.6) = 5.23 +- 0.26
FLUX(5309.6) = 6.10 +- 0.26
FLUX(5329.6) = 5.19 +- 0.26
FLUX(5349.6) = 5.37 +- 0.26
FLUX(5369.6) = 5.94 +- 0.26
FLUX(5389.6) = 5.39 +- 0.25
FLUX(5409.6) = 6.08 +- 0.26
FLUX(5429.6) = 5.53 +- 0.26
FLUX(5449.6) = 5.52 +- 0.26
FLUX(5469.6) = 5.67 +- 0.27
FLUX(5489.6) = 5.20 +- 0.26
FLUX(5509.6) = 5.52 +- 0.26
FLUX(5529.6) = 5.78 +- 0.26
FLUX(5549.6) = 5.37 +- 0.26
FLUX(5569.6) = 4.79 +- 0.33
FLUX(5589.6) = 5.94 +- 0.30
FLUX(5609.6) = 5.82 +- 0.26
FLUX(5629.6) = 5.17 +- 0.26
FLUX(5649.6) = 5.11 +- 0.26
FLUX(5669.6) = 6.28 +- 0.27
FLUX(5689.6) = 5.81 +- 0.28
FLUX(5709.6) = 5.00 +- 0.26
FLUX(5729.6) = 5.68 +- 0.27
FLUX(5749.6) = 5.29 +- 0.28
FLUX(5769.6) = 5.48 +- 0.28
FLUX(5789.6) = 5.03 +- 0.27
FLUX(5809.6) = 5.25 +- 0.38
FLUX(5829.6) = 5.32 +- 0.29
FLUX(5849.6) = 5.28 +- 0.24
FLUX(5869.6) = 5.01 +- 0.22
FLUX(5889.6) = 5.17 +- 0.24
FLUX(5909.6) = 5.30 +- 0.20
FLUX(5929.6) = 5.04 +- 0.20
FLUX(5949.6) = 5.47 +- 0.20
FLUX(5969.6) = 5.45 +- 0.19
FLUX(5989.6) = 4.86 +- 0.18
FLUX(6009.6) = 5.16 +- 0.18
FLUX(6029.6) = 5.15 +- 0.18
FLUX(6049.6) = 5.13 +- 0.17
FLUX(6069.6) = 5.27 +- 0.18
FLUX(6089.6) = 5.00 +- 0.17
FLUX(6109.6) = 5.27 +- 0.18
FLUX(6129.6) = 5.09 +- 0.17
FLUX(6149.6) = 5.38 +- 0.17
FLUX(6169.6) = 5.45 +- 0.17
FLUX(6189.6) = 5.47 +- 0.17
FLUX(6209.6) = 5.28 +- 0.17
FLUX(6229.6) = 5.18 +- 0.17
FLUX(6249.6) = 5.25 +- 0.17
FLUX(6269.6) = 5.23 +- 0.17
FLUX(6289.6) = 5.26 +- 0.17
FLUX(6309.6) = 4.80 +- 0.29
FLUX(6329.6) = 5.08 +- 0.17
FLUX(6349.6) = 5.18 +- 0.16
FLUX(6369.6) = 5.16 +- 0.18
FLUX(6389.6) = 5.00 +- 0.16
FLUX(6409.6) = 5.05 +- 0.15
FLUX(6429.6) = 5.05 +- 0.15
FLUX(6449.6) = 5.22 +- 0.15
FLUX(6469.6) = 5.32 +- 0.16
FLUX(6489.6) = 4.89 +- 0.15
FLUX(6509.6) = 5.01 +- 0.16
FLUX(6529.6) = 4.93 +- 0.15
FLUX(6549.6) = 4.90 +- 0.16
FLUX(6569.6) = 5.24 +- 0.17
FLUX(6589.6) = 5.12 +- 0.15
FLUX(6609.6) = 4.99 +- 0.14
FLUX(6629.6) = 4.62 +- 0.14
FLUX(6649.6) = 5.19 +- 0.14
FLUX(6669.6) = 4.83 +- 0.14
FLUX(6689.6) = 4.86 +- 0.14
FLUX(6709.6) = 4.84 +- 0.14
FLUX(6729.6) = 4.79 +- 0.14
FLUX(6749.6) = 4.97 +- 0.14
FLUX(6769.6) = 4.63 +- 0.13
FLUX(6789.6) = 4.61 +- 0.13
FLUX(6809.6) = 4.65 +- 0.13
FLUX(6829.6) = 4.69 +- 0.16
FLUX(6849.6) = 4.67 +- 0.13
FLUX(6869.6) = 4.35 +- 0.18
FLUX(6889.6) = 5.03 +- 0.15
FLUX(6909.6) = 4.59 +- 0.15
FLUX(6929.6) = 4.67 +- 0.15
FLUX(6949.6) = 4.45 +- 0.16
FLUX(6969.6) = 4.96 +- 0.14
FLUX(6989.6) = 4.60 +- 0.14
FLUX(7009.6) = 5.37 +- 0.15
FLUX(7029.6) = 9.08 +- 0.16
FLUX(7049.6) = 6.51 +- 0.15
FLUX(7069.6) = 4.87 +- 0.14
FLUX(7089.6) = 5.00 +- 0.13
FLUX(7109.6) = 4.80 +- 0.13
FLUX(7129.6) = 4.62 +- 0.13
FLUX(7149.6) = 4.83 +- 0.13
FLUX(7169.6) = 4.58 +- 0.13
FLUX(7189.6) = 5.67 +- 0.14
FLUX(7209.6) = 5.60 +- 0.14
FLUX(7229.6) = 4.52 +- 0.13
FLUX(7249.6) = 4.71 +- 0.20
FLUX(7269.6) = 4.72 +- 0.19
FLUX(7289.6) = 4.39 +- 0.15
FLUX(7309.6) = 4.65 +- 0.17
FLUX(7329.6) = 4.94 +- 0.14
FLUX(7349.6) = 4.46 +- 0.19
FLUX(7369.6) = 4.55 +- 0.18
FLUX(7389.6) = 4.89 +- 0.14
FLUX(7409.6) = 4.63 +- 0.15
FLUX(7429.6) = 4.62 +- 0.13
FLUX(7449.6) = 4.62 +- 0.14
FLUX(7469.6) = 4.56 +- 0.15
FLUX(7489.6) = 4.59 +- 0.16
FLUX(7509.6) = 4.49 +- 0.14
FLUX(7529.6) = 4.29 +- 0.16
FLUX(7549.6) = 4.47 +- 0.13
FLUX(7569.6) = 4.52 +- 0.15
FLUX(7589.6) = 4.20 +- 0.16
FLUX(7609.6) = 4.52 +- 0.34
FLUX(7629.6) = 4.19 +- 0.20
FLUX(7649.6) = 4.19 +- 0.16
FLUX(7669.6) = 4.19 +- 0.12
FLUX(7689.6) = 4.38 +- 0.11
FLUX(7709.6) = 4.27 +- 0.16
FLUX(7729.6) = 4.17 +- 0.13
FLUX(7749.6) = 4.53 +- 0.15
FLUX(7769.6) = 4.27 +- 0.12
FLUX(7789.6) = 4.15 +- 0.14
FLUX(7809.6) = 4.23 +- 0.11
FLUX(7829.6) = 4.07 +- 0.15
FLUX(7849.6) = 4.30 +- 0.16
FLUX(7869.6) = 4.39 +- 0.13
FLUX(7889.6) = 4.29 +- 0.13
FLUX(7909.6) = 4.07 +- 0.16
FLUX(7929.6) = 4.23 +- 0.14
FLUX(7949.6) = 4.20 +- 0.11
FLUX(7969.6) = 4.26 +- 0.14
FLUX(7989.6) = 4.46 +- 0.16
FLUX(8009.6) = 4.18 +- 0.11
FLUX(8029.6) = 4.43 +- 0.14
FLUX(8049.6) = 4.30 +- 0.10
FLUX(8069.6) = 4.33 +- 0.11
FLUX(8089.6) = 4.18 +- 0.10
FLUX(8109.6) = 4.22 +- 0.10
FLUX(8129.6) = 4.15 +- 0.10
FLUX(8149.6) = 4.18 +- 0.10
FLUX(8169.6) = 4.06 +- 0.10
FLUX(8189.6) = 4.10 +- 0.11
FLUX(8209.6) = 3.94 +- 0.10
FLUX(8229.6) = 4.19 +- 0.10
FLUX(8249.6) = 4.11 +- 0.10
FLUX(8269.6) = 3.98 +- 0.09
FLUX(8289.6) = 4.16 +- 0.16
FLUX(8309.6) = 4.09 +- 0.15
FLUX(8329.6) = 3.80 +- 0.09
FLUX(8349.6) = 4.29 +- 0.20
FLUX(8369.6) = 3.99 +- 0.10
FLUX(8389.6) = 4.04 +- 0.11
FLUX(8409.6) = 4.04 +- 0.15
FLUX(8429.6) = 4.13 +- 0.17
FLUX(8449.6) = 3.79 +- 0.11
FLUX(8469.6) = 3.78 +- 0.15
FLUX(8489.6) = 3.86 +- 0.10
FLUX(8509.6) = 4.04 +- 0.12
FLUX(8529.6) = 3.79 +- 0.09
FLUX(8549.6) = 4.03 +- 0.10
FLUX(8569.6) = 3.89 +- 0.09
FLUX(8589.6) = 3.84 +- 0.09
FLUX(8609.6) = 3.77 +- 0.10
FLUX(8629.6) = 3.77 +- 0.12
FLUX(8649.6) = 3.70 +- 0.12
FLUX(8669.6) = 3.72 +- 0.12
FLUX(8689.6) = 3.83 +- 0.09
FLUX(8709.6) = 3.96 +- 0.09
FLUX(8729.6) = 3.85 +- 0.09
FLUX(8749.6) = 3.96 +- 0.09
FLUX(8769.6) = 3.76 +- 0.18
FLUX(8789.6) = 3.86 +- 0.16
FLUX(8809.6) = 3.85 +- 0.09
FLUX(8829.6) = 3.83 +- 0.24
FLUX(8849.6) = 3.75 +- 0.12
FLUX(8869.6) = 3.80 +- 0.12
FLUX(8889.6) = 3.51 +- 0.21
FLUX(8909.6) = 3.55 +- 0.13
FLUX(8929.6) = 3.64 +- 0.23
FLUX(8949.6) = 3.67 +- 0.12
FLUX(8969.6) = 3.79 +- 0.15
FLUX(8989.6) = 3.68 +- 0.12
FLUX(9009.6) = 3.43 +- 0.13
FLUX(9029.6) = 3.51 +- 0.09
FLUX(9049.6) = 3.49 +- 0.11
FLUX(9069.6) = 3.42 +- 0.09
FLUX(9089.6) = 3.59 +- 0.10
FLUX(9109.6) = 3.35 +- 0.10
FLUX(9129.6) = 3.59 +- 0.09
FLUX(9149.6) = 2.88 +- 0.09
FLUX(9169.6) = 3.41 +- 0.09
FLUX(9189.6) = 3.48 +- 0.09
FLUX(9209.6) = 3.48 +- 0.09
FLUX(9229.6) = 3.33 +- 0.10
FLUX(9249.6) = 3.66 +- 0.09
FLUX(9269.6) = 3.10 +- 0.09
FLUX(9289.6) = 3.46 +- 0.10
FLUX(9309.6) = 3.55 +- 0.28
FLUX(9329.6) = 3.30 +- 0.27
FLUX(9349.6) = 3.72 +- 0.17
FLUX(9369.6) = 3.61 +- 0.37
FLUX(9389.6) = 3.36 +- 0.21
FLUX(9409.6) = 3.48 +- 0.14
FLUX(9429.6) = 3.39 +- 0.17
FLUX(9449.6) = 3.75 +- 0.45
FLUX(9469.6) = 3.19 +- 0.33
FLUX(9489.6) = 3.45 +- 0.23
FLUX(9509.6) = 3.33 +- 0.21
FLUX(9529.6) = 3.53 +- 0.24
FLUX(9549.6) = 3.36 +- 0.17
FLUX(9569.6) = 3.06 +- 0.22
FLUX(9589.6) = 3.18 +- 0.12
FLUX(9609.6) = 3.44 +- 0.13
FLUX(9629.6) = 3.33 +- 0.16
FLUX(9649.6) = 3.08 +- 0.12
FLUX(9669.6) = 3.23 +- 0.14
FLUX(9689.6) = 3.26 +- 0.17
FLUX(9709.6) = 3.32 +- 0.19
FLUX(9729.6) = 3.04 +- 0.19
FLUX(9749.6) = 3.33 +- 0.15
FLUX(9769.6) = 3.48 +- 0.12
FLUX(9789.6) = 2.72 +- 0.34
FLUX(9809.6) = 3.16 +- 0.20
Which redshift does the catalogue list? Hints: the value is 0.07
